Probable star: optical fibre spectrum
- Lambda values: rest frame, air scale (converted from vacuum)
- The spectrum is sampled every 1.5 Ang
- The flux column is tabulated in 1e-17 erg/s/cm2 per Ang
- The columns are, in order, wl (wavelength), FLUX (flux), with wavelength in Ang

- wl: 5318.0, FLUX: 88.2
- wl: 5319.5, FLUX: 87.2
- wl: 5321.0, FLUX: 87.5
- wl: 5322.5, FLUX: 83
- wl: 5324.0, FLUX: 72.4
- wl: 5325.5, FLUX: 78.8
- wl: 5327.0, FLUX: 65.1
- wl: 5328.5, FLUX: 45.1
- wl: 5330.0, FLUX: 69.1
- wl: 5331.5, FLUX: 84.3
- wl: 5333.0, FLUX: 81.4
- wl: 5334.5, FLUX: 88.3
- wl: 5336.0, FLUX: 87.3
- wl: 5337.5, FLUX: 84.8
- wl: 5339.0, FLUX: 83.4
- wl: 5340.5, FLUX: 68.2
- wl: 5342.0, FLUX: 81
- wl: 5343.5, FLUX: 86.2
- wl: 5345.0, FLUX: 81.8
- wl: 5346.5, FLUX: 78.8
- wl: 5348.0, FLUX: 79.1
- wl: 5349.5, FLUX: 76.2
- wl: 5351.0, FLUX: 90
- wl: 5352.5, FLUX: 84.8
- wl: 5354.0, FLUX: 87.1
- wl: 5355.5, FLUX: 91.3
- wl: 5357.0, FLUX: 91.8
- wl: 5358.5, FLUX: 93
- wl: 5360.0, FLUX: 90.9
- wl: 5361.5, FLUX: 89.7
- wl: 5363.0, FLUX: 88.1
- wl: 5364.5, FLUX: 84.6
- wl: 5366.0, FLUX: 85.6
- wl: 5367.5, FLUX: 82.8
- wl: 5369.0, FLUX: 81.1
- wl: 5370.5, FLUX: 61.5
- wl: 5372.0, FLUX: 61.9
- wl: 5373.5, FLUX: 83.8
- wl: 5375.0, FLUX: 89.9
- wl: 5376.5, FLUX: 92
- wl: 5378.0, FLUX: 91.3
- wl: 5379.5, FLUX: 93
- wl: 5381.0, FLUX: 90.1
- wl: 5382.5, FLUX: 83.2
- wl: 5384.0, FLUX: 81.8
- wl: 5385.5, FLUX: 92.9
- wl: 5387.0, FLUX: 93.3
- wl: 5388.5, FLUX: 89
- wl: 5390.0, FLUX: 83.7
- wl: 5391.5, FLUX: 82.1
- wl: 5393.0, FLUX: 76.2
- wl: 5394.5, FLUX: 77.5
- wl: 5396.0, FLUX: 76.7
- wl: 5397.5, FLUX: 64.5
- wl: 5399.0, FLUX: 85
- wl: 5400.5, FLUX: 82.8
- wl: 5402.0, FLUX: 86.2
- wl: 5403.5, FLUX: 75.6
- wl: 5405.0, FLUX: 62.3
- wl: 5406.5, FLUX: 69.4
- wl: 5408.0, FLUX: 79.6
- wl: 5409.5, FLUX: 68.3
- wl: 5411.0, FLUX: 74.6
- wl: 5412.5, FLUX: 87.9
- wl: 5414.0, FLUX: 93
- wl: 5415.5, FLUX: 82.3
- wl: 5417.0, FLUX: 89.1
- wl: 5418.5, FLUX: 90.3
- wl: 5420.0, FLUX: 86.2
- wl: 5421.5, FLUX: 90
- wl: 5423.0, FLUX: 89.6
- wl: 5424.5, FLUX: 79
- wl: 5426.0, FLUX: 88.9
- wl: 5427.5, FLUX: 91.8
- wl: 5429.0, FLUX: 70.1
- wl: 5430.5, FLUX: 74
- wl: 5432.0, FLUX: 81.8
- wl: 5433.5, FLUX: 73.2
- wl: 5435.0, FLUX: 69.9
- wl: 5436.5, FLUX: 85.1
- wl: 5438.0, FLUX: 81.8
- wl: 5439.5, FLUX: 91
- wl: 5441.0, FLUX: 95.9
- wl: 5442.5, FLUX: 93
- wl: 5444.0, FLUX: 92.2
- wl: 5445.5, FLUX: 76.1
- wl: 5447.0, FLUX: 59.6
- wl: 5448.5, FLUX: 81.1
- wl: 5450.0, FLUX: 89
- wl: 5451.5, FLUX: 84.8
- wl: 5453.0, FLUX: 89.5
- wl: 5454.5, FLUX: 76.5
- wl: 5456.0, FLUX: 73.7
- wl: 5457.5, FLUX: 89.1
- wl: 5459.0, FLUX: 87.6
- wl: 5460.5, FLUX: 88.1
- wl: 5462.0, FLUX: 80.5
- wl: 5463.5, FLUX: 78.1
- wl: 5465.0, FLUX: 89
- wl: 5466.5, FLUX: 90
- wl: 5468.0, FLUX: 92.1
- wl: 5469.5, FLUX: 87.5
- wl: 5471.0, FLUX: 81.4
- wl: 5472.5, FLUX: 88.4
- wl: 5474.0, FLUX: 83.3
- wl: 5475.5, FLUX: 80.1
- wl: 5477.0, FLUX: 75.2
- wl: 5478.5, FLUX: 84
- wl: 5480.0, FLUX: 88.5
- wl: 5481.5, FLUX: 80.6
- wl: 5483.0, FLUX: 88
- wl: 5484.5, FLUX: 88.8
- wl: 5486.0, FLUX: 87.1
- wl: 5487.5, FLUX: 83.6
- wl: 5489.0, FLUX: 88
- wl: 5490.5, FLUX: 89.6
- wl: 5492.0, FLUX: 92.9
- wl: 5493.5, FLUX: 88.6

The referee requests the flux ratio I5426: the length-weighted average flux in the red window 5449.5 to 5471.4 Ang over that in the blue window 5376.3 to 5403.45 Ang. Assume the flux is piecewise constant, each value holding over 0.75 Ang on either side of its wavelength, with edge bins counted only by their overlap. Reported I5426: 1.01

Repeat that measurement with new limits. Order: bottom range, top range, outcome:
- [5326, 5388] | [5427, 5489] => 1.01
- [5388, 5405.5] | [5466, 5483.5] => 1.08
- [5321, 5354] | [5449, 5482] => 1.07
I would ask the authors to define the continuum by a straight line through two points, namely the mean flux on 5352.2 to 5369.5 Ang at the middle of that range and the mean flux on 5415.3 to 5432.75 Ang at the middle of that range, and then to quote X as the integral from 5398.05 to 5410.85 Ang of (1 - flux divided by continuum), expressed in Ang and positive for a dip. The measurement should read 1.4 Ang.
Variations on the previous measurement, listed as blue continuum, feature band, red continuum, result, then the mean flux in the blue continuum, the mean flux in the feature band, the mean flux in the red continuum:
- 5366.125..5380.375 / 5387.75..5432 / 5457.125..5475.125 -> 1.48 Ang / 82.2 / 80.9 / 86.1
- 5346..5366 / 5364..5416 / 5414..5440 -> 2.33 Ang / 86.6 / 81.3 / 83.4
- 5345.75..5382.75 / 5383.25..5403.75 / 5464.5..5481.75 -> 0.68 Ang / 84.9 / 82.1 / 85.1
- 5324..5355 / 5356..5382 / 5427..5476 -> -1.73 Ang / 79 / 85.4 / 83.2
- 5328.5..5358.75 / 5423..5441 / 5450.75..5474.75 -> 0.57 Ang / 82.3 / 81.6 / 85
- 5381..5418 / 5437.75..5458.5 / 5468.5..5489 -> -0.18 Ang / 81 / 83.9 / 84.6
